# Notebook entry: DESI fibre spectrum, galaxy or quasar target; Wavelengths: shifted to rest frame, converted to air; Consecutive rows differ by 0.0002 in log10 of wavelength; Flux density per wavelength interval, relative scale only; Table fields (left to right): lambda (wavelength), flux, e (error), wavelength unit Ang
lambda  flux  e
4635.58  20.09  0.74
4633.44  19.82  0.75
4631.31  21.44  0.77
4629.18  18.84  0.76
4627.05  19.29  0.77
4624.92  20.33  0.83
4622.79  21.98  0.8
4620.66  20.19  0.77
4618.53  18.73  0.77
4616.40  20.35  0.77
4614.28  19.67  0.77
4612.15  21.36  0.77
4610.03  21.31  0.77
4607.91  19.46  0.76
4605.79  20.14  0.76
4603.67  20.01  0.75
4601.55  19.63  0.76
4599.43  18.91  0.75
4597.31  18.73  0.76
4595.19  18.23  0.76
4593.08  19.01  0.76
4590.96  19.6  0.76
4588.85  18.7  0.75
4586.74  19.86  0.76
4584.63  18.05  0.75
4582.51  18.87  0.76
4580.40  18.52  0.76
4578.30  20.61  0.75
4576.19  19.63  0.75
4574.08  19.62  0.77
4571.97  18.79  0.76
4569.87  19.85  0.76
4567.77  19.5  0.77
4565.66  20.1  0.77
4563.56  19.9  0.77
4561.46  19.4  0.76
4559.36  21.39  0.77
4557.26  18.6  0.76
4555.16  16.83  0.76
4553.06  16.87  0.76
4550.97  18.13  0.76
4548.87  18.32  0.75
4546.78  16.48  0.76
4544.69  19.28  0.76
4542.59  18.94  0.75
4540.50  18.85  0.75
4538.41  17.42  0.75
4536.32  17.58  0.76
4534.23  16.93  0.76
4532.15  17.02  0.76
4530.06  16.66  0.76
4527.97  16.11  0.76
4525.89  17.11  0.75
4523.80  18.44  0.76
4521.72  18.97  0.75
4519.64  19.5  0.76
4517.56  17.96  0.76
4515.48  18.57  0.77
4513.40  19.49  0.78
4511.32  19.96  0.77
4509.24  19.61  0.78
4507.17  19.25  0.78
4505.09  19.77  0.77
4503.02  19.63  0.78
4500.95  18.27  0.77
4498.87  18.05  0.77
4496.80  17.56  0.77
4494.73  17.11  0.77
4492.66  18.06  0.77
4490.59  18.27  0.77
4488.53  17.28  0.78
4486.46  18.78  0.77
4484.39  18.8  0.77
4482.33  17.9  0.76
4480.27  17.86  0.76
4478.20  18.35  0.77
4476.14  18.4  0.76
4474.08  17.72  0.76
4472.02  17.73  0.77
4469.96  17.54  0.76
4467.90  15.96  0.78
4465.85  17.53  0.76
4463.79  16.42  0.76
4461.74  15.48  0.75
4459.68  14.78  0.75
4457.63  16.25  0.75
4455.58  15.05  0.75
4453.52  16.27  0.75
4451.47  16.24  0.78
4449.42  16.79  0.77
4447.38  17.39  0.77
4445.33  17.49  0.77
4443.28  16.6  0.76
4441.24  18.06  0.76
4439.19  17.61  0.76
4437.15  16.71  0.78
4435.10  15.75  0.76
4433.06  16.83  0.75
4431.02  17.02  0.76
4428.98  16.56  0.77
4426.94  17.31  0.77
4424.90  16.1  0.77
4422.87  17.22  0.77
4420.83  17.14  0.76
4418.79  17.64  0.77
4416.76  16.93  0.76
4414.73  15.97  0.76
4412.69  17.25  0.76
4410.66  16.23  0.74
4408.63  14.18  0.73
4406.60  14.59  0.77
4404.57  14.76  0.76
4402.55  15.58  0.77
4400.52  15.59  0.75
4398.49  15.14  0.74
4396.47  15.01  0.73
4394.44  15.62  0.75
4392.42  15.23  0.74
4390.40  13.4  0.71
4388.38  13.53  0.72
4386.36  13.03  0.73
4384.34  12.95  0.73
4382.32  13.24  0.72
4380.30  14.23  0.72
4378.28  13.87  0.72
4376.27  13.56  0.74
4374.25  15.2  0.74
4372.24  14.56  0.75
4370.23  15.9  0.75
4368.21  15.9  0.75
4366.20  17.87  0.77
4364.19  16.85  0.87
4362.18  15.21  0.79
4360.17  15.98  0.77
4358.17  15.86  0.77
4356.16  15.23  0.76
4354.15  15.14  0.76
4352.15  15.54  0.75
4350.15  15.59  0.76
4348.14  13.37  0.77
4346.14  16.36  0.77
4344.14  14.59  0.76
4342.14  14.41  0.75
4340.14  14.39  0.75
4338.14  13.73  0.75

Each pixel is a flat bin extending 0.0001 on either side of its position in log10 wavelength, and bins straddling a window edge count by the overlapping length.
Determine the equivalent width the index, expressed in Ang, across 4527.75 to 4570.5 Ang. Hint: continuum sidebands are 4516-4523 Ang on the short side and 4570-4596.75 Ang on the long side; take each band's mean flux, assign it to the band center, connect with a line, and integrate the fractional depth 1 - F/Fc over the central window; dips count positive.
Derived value 1.4 Ang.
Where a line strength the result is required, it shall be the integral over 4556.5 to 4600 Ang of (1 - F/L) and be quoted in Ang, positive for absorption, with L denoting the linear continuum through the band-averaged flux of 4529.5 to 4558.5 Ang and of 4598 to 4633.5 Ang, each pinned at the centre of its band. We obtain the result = -1.1 Ang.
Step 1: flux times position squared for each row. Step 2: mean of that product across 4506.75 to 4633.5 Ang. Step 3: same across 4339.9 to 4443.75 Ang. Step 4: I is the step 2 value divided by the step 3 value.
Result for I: 1.33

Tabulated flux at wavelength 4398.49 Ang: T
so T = 15.14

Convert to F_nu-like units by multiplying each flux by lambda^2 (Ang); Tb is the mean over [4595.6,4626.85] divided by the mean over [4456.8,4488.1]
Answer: 1.23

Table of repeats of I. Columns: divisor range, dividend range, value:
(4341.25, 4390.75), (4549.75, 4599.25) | 1.41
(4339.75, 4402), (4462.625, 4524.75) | 1.30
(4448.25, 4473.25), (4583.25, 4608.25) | 1.24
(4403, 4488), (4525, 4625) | 1.20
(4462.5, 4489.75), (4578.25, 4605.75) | 1.14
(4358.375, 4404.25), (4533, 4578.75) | 1.36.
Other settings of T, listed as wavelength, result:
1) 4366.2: 17.87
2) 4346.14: 16.36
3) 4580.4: 18.52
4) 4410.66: 16.23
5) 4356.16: 15.23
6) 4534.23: 16.93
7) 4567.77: 19.5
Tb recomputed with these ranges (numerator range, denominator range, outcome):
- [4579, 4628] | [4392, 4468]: 1.30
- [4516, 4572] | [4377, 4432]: 1.27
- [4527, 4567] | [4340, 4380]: 1.29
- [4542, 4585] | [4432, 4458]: 1.20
